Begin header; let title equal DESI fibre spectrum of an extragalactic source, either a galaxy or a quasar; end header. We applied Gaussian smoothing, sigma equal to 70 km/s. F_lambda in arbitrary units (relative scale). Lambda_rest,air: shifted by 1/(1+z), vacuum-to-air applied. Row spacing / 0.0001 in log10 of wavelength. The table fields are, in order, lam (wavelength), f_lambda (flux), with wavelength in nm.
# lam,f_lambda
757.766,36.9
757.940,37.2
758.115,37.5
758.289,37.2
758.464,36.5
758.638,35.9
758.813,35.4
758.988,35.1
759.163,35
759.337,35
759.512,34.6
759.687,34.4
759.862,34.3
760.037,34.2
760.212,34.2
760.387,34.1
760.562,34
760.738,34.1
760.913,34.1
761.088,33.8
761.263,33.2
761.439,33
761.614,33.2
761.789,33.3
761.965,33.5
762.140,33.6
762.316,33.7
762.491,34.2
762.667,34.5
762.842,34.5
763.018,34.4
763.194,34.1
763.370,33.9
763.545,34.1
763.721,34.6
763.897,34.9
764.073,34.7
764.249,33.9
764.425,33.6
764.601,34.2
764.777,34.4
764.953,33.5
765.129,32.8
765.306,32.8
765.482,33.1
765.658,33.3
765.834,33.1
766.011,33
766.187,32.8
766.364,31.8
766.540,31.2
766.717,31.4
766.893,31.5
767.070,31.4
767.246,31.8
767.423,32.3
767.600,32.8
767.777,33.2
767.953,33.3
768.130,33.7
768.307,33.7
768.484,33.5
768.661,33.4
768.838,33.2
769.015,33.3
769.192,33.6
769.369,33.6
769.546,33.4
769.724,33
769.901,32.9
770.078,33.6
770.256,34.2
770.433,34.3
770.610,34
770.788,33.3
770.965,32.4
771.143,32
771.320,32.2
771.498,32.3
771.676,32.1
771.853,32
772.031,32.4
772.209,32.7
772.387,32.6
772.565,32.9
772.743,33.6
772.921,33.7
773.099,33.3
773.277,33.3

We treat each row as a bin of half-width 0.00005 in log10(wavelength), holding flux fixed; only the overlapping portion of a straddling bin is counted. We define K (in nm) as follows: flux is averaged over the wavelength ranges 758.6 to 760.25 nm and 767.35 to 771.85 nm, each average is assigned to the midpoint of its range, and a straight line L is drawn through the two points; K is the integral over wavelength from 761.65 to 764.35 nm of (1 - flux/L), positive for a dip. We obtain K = 0.01 nm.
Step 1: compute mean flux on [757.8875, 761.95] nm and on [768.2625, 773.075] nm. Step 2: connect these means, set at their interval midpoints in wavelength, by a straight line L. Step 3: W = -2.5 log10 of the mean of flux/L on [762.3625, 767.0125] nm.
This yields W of 0.02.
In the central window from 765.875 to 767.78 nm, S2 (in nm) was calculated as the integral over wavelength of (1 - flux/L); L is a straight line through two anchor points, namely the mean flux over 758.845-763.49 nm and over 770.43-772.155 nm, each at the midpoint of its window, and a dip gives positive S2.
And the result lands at 0.07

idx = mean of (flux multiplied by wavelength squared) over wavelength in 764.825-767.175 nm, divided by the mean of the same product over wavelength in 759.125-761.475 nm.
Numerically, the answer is 0.97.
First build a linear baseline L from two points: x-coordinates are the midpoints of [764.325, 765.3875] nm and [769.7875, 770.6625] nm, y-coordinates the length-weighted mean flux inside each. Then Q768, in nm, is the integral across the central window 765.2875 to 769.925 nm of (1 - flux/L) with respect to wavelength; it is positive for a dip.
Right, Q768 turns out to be 0.12 nm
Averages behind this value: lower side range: 33.5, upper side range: 33.8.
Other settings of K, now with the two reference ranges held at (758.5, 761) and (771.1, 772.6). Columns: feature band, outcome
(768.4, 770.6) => -0.05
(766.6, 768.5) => 0.03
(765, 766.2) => 0.02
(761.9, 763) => 0.00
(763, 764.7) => -0.02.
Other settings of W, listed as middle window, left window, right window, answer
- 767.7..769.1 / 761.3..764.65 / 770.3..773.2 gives 0.00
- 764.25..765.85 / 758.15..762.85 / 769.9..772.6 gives 0.01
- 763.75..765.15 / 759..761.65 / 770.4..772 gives -0.02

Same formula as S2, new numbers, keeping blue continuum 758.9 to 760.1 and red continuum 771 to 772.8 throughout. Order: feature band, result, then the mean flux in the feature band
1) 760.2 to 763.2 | 0.04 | 33.8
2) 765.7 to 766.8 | 0.04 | 32.3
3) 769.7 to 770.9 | -0.03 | 33.6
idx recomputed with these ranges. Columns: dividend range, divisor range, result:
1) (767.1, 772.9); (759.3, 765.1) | 0.99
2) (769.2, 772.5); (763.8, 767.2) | 1.01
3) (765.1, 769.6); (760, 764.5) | 0.98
